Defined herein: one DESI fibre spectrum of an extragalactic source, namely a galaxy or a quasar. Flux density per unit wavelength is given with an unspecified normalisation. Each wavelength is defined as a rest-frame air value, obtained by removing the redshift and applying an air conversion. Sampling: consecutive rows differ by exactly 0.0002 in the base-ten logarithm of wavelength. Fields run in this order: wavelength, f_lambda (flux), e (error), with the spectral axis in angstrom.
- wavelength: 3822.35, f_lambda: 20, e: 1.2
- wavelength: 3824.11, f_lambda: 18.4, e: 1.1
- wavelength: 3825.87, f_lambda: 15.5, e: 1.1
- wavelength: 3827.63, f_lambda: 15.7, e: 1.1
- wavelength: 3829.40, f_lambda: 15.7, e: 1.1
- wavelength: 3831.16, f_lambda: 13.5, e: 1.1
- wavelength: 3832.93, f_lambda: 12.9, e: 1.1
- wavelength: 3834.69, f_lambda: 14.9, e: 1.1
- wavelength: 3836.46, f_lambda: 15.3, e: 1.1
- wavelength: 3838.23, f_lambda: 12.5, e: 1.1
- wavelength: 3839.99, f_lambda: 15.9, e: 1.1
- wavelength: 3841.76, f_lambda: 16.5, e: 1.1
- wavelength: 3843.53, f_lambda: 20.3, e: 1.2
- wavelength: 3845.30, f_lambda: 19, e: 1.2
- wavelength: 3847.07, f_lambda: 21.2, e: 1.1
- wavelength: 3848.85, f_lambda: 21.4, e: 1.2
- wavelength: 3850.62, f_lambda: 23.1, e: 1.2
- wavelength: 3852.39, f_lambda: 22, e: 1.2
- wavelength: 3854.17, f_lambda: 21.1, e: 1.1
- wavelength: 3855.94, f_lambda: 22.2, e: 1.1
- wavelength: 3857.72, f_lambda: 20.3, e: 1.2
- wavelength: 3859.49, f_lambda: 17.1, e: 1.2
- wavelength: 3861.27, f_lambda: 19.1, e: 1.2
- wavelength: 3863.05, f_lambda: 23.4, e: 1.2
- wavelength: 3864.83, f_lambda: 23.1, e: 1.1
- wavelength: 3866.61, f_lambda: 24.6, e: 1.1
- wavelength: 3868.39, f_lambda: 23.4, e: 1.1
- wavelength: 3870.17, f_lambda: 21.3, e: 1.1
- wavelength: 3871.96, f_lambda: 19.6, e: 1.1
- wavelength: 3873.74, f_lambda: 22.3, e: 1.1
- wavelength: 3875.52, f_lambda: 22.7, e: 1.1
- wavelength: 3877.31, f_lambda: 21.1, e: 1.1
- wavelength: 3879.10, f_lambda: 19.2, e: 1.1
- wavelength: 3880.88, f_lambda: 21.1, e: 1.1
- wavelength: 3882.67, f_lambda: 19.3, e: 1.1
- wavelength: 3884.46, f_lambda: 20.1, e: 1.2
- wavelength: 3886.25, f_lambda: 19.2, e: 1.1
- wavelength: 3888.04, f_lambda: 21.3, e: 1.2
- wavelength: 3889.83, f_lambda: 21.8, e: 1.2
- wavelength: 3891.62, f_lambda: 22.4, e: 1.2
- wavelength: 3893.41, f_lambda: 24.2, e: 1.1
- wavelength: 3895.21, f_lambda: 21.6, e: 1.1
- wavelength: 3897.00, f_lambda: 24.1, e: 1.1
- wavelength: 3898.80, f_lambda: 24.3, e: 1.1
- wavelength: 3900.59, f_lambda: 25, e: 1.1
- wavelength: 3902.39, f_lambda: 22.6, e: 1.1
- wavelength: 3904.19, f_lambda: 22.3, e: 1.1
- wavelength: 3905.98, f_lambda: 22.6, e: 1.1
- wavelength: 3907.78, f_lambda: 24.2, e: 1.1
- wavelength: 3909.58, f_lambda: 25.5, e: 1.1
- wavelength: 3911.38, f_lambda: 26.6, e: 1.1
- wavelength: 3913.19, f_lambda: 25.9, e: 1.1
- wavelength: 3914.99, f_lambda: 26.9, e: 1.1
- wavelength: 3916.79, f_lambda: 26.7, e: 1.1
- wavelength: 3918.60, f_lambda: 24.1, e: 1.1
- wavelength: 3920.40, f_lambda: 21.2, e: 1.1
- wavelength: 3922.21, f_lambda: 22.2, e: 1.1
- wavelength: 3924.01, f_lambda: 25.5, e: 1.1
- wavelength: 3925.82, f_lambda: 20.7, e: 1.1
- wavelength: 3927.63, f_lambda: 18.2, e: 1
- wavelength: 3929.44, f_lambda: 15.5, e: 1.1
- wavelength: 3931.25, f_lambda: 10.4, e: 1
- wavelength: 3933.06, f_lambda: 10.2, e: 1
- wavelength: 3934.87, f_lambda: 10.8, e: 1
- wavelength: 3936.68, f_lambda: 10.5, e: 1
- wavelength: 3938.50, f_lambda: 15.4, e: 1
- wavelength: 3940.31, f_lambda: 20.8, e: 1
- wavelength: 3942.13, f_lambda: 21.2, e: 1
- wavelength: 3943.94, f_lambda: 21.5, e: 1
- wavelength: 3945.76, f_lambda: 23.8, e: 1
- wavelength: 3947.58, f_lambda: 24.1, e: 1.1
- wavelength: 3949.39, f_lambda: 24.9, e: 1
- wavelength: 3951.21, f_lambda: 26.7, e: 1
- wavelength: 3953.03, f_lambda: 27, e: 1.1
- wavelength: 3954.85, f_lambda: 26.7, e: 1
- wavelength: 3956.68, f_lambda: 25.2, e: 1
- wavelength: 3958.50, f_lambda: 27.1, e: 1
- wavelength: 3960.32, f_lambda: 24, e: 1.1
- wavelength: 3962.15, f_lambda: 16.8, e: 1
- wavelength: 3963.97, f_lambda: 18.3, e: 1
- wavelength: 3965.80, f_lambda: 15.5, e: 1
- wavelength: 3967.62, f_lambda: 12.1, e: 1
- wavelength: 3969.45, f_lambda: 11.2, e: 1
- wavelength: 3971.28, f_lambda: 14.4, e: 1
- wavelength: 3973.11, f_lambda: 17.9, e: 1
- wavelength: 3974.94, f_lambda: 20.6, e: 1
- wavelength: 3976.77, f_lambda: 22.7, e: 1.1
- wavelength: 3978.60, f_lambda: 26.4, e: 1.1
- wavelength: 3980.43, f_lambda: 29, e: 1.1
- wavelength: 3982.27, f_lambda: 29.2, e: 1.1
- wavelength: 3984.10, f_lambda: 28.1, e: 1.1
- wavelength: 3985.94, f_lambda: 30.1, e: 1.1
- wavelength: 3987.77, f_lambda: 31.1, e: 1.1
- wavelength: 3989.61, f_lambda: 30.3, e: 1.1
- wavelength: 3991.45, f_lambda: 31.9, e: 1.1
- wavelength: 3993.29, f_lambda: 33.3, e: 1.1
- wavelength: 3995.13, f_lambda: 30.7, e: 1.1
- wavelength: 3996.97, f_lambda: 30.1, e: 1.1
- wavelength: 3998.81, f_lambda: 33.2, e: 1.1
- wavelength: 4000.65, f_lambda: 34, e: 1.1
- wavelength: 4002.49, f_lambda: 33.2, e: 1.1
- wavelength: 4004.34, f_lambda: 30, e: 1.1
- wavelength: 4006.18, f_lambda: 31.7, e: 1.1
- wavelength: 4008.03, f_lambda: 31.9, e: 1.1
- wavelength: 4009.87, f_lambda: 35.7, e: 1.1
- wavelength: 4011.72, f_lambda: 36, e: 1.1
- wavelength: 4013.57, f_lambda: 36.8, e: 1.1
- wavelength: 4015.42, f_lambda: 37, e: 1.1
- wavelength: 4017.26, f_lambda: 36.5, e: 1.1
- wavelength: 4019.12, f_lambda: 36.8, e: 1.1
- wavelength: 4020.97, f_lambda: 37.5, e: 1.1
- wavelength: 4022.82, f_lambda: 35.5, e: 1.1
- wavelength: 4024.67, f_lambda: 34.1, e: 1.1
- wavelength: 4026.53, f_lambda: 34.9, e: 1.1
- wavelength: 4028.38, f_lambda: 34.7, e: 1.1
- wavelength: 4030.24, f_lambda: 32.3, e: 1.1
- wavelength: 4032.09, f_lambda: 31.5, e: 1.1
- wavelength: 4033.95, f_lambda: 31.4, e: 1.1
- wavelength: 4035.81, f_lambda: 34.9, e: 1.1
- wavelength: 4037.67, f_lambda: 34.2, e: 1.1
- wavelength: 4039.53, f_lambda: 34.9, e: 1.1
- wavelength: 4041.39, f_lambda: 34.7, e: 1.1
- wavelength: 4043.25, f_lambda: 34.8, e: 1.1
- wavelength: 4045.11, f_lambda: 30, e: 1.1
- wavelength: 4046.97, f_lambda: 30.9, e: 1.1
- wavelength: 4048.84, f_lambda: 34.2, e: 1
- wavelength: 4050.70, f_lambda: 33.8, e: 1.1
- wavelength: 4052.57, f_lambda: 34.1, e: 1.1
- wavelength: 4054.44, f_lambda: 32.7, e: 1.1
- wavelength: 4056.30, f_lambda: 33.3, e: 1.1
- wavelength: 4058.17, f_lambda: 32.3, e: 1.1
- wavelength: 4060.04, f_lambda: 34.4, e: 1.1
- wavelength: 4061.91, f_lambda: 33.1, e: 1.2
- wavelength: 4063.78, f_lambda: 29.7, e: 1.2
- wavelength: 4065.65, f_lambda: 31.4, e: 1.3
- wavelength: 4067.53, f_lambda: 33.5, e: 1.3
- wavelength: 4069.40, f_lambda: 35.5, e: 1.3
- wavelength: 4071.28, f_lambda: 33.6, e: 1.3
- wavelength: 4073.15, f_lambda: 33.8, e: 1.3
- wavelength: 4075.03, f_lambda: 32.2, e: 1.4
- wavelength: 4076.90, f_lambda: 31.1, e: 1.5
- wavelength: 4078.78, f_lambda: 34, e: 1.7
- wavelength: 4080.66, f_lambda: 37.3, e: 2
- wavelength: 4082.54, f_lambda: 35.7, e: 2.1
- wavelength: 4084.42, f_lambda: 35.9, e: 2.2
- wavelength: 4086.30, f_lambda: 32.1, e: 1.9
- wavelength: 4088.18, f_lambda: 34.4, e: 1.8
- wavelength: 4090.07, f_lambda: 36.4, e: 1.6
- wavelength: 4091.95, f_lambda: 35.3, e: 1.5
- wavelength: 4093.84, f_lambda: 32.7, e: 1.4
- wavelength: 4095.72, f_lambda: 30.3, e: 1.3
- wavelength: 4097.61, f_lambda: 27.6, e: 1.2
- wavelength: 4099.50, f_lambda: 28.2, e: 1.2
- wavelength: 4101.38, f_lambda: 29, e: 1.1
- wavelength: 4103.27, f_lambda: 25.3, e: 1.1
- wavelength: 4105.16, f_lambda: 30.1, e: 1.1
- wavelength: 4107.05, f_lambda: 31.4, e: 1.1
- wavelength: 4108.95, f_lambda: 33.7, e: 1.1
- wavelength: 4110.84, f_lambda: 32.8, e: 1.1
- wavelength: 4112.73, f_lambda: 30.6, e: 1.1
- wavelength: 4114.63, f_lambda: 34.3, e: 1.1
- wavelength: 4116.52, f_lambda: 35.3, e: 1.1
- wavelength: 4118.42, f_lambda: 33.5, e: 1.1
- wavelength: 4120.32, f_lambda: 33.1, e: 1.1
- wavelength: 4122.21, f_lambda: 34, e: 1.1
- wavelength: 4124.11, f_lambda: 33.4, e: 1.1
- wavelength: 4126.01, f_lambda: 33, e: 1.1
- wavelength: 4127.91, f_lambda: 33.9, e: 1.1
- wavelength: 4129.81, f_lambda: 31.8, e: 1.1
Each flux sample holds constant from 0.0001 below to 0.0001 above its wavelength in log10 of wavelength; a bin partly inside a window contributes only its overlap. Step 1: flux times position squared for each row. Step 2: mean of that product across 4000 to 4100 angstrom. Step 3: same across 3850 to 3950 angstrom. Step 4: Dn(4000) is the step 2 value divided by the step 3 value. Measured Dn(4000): 1.70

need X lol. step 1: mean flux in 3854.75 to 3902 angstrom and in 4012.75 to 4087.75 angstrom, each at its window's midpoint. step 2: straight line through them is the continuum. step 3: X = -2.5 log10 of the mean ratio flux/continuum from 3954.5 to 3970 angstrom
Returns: 0.37 mag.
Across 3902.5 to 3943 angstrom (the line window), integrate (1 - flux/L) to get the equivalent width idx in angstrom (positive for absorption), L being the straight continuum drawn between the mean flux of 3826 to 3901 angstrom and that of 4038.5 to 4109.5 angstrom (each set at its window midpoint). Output 5.3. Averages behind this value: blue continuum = 20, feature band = 20.4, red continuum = 32.7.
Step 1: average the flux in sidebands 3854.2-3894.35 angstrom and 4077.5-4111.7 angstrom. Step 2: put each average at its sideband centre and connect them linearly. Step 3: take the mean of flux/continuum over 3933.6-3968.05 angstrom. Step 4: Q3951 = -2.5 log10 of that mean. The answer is 0.21 mag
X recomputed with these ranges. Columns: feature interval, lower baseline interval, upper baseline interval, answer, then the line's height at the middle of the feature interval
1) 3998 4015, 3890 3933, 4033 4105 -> -0.17 mag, 28.7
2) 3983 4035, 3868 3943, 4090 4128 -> -0.24 mag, 26.6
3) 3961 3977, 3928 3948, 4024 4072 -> 0.28 mag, 21.3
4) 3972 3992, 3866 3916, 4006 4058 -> 0.13 mag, 30.1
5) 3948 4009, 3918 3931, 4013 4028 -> 0.14 mag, 29.2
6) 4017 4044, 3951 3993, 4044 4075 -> -0.16 mag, 29.8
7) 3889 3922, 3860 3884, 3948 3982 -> -0.12 mag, 21.5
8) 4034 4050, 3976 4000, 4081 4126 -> -0.08 mag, 31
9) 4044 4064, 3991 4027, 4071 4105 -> 0.01 mag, 33.1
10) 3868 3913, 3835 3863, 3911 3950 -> -0.14 mag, 19.7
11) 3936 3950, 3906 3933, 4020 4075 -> 0.19 mag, 24.1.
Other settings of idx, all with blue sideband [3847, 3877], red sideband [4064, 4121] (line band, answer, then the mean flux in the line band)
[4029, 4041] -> -1.4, 33.3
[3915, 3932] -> 2.5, 20.9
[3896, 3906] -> 0.0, 23.6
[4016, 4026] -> -2.3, 36.1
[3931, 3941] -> 4.8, 13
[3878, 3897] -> 1.4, 21.2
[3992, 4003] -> -1.7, 32.4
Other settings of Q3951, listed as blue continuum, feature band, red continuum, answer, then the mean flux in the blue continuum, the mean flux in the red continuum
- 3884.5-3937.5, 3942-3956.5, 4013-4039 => 0.05 mag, 21.2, 34.8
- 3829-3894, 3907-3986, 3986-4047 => 0.26 mag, 19.9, 33.5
